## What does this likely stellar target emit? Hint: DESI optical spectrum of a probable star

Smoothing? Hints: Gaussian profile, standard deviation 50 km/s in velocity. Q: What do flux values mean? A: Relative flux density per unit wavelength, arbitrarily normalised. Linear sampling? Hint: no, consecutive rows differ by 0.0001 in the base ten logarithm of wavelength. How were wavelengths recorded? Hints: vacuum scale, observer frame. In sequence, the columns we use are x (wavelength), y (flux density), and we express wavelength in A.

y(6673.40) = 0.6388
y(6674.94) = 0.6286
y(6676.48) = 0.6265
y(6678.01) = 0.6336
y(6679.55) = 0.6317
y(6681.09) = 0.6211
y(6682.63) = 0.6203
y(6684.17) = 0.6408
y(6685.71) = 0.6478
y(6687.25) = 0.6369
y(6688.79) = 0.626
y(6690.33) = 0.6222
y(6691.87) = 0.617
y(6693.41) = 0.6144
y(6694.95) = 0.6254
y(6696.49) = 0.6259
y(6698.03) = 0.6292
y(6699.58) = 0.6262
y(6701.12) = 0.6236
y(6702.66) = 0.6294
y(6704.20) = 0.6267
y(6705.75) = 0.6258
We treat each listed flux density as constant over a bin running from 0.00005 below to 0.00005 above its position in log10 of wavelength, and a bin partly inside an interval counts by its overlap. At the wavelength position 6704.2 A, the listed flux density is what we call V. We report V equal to 0.6267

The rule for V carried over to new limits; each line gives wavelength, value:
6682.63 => 0.6203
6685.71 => 0.6478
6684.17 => 0.6408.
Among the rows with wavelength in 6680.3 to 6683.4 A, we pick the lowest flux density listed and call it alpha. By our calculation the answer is 0.6203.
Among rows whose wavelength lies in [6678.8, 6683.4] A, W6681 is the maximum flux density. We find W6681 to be 0.6317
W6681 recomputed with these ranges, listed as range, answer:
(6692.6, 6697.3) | 0.6259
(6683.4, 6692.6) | 0.6478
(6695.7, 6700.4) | 0.6292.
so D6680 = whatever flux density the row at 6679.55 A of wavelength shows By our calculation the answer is 0.6317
